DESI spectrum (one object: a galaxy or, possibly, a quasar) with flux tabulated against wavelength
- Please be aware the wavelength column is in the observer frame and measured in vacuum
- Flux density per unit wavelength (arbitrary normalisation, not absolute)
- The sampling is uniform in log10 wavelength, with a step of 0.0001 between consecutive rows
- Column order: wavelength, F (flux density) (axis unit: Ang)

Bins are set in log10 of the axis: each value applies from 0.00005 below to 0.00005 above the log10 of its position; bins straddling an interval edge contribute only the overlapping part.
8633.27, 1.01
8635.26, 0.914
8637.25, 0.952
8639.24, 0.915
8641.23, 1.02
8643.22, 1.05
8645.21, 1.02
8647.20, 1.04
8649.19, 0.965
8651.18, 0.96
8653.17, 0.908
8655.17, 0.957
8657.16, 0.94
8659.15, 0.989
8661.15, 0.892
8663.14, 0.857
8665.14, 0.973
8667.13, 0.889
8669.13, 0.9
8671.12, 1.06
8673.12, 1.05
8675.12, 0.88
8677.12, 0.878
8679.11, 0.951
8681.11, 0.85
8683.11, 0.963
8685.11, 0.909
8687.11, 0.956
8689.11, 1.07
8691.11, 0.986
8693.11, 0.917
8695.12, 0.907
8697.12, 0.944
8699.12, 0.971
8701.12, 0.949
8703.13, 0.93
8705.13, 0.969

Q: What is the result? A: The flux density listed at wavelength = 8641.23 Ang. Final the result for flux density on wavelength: 1.02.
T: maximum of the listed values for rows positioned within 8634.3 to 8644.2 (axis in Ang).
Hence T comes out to 1.05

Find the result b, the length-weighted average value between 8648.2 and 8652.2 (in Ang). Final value 0.963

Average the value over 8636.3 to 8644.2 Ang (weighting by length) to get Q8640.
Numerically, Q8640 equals 0.984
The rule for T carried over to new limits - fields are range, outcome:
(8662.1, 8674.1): 1.06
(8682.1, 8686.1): 0.963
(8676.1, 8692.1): 1.07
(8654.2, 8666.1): 0.989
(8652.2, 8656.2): 0.957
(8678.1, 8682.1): 0.951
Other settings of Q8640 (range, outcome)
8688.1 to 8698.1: 0.965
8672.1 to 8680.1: 0.94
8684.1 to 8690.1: 0.978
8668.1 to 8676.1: 0.972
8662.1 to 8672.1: 0.936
